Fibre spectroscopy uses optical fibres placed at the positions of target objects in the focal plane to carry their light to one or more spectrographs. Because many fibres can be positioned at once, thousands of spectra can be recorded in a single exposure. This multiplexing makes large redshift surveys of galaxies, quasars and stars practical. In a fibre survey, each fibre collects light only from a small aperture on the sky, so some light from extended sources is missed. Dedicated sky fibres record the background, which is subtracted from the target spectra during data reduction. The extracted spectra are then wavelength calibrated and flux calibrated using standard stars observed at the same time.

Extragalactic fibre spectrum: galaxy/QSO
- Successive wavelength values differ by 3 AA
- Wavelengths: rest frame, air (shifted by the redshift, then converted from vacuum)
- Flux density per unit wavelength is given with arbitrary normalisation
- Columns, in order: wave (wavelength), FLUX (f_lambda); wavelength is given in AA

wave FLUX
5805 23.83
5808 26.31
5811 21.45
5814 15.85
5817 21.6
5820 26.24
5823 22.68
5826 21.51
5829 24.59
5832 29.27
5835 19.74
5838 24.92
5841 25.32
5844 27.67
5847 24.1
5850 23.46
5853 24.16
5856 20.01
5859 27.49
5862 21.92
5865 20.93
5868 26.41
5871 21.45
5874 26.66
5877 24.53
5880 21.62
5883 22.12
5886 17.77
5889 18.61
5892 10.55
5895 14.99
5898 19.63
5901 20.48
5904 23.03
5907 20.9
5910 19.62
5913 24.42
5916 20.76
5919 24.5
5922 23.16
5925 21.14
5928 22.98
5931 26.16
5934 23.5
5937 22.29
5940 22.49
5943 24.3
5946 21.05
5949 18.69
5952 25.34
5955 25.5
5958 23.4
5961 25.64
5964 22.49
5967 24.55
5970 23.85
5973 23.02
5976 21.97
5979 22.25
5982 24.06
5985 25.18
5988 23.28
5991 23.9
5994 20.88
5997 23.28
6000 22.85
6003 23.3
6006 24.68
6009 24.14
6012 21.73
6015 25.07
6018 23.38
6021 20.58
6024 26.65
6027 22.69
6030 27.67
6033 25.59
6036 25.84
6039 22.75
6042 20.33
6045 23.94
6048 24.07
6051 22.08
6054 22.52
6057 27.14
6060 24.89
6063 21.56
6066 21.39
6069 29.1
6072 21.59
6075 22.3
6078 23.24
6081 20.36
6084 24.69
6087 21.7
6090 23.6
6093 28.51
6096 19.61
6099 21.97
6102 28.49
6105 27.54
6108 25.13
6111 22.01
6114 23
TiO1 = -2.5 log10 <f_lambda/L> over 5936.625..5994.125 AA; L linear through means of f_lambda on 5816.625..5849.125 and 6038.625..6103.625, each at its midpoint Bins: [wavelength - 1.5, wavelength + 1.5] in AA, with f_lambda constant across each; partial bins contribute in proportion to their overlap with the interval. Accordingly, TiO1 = 0.03 mag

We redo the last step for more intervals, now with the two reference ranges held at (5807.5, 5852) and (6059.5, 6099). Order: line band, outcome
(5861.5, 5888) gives 0.05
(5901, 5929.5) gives 0.06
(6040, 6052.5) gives 0.03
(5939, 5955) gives 0.03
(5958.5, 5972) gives -0.03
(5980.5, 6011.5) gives -0.01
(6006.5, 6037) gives -0.05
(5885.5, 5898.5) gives 0.42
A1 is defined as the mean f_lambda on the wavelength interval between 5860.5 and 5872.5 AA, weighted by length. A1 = 22.7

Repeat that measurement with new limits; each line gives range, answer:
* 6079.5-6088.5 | 22.2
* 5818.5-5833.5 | 24.9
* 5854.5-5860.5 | 23.8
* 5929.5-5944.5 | 23.7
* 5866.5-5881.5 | 24.1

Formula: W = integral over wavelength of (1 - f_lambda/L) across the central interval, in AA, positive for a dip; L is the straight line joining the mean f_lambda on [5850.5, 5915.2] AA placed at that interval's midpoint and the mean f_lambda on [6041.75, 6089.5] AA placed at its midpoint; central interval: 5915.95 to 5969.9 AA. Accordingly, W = -3.3 AA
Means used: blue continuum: 21.3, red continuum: 23.3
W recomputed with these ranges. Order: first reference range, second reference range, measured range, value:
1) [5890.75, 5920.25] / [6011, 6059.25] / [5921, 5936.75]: -2.0 AA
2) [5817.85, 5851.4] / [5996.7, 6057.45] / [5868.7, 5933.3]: 7.8 AA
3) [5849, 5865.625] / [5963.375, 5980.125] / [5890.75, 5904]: 3.3 AA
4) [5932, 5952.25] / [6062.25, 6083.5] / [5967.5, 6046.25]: -3.1 AA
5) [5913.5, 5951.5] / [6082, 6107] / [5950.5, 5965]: -1.0 AA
